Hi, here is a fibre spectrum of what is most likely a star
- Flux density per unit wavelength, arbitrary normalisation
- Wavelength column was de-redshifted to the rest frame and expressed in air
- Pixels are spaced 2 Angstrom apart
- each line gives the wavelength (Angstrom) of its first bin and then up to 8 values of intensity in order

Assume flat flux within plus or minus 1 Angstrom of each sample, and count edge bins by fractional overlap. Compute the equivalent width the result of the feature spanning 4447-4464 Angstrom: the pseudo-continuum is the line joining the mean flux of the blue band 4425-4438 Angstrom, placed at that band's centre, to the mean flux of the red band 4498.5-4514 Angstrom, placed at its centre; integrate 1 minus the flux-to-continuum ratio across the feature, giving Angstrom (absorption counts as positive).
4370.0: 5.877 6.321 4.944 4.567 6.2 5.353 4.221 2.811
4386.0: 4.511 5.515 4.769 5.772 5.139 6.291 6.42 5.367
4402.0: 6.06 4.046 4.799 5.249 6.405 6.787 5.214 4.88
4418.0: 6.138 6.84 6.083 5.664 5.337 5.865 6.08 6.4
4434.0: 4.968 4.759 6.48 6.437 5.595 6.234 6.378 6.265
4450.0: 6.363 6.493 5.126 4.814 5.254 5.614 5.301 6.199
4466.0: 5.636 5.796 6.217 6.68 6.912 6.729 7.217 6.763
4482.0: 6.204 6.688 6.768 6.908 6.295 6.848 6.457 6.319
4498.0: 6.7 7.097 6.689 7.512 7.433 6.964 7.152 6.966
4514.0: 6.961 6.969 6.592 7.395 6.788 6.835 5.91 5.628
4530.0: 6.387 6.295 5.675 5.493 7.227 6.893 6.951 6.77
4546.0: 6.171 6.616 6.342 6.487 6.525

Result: 1.15 Angstrom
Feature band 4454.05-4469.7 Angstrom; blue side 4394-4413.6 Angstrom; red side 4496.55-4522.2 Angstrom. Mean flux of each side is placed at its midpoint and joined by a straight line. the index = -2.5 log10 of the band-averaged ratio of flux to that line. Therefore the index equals 0.16 mag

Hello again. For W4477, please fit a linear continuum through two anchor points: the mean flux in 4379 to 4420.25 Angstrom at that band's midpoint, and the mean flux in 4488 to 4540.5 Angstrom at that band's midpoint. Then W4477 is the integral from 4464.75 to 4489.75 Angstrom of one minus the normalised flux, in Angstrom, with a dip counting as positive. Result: -1.2 Angstrom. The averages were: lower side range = 5.33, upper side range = 6.67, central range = 6.53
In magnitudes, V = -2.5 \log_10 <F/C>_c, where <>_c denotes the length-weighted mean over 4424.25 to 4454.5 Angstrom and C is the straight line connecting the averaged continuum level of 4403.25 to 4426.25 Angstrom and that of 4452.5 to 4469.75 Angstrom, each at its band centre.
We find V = -0.06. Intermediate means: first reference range 5.65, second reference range 5.53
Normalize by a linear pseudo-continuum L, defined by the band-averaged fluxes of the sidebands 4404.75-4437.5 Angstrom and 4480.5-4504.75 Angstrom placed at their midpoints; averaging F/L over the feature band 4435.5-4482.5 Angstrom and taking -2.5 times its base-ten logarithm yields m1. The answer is 0.03 mag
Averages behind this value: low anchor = 5.72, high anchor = 6.7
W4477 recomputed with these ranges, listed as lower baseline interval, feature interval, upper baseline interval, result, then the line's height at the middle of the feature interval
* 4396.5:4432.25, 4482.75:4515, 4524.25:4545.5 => -3.62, 6.16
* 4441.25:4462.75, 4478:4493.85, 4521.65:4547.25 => -1.69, 6.02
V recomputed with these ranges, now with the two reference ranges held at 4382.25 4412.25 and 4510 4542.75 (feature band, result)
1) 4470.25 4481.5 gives -0.12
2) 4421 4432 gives -0.06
